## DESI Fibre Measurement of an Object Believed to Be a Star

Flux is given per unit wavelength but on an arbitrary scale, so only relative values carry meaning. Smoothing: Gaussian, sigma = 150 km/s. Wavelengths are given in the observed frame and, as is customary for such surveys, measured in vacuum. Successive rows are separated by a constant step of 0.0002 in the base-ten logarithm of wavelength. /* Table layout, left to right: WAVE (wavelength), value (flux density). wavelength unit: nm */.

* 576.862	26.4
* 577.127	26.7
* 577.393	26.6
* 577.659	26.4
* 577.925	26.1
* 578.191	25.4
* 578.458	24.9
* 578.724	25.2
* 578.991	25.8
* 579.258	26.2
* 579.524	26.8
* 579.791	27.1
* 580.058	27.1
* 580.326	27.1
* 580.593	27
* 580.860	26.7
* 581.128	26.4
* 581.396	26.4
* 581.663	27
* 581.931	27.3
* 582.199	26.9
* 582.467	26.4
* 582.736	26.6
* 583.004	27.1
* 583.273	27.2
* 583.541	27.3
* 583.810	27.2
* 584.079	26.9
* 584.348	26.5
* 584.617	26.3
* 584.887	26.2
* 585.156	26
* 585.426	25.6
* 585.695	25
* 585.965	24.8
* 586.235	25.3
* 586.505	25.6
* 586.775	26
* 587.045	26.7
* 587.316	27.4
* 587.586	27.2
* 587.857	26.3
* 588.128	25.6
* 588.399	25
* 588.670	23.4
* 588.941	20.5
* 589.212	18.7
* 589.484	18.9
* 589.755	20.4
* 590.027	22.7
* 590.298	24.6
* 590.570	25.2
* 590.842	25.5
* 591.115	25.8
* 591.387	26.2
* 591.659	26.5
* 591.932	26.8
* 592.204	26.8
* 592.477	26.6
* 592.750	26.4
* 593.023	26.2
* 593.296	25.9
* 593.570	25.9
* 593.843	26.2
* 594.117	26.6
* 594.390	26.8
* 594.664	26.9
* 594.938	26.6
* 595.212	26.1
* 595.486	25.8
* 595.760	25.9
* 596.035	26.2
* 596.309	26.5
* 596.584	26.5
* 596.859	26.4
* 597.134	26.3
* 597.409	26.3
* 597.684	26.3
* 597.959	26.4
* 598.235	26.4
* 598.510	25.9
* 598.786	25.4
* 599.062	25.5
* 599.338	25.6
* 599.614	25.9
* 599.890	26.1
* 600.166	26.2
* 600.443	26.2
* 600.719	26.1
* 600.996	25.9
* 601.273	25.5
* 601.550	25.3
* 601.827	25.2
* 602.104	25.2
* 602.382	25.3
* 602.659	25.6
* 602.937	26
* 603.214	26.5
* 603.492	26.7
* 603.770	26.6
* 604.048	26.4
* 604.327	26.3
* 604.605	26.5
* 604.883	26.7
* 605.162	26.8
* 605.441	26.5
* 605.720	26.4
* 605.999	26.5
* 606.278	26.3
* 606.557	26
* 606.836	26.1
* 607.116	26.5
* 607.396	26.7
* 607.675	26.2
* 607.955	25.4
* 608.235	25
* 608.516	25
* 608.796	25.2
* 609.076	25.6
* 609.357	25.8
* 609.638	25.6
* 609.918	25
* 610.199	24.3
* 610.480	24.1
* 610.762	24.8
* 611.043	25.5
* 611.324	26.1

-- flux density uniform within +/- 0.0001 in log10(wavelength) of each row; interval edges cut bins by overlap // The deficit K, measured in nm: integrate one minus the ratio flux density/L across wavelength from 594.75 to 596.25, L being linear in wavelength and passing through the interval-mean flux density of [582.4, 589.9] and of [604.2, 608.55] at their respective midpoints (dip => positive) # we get -0.03 nm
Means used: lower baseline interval 25.2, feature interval 26.2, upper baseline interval 26.2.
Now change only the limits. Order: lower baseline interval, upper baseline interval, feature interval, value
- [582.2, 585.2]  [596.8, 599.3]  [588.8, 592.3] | 0.358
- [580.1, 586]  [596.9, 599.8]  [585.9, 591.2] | 0.426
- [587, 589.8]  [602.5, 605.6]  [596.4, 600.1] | -0.102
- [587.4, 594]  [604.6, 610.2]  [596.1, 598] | -0.089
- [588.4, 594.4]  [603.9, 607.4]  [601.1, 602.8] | 0.039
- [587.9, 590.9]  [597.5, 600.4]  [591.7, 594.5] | -0.277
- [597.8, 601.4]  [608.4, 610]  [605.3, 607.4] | -0.066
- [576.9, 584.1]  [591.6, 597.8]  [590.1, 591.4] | 0.058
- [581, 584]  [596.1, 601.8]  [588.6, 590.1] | 0.337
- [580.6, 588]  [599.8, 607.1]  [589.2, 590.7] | 0.249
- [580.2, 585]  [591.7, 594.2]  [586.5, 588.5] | 0.024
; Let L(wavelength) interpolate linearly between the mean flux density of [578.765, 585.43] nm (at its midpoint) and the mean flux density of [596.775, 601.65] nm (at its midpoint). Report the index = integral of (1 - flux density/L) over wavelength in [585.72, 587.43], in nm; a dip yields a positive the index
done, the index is 0.039 nm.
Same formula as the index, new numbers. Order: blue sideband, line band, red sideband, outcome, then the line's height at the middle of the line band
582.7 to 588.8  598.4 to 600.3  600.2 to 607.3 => 0.024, 26.1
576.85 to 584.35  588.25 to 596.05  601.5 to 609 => 0.395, 26.3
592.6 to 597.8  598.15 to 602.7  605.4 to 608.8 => 0.079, 26.2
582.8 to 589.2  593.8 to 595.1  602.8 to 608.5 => -0.033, 26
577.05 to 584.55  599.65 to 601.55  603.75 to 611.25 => 0.006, 26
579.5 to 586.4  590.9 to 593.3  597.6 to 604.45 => -0.011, 26.2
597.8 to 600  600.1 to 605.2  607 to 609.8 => -0.043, 25.8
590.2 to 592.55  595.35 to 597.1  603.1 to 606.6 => -0.003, 26.2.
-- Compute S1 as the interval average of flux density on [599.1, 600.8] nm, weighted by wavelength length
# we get 26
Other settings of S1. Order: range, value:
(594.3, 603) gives 26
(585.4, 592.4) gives 24.7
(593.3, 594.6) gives 26.3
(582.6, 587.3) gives 26.3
